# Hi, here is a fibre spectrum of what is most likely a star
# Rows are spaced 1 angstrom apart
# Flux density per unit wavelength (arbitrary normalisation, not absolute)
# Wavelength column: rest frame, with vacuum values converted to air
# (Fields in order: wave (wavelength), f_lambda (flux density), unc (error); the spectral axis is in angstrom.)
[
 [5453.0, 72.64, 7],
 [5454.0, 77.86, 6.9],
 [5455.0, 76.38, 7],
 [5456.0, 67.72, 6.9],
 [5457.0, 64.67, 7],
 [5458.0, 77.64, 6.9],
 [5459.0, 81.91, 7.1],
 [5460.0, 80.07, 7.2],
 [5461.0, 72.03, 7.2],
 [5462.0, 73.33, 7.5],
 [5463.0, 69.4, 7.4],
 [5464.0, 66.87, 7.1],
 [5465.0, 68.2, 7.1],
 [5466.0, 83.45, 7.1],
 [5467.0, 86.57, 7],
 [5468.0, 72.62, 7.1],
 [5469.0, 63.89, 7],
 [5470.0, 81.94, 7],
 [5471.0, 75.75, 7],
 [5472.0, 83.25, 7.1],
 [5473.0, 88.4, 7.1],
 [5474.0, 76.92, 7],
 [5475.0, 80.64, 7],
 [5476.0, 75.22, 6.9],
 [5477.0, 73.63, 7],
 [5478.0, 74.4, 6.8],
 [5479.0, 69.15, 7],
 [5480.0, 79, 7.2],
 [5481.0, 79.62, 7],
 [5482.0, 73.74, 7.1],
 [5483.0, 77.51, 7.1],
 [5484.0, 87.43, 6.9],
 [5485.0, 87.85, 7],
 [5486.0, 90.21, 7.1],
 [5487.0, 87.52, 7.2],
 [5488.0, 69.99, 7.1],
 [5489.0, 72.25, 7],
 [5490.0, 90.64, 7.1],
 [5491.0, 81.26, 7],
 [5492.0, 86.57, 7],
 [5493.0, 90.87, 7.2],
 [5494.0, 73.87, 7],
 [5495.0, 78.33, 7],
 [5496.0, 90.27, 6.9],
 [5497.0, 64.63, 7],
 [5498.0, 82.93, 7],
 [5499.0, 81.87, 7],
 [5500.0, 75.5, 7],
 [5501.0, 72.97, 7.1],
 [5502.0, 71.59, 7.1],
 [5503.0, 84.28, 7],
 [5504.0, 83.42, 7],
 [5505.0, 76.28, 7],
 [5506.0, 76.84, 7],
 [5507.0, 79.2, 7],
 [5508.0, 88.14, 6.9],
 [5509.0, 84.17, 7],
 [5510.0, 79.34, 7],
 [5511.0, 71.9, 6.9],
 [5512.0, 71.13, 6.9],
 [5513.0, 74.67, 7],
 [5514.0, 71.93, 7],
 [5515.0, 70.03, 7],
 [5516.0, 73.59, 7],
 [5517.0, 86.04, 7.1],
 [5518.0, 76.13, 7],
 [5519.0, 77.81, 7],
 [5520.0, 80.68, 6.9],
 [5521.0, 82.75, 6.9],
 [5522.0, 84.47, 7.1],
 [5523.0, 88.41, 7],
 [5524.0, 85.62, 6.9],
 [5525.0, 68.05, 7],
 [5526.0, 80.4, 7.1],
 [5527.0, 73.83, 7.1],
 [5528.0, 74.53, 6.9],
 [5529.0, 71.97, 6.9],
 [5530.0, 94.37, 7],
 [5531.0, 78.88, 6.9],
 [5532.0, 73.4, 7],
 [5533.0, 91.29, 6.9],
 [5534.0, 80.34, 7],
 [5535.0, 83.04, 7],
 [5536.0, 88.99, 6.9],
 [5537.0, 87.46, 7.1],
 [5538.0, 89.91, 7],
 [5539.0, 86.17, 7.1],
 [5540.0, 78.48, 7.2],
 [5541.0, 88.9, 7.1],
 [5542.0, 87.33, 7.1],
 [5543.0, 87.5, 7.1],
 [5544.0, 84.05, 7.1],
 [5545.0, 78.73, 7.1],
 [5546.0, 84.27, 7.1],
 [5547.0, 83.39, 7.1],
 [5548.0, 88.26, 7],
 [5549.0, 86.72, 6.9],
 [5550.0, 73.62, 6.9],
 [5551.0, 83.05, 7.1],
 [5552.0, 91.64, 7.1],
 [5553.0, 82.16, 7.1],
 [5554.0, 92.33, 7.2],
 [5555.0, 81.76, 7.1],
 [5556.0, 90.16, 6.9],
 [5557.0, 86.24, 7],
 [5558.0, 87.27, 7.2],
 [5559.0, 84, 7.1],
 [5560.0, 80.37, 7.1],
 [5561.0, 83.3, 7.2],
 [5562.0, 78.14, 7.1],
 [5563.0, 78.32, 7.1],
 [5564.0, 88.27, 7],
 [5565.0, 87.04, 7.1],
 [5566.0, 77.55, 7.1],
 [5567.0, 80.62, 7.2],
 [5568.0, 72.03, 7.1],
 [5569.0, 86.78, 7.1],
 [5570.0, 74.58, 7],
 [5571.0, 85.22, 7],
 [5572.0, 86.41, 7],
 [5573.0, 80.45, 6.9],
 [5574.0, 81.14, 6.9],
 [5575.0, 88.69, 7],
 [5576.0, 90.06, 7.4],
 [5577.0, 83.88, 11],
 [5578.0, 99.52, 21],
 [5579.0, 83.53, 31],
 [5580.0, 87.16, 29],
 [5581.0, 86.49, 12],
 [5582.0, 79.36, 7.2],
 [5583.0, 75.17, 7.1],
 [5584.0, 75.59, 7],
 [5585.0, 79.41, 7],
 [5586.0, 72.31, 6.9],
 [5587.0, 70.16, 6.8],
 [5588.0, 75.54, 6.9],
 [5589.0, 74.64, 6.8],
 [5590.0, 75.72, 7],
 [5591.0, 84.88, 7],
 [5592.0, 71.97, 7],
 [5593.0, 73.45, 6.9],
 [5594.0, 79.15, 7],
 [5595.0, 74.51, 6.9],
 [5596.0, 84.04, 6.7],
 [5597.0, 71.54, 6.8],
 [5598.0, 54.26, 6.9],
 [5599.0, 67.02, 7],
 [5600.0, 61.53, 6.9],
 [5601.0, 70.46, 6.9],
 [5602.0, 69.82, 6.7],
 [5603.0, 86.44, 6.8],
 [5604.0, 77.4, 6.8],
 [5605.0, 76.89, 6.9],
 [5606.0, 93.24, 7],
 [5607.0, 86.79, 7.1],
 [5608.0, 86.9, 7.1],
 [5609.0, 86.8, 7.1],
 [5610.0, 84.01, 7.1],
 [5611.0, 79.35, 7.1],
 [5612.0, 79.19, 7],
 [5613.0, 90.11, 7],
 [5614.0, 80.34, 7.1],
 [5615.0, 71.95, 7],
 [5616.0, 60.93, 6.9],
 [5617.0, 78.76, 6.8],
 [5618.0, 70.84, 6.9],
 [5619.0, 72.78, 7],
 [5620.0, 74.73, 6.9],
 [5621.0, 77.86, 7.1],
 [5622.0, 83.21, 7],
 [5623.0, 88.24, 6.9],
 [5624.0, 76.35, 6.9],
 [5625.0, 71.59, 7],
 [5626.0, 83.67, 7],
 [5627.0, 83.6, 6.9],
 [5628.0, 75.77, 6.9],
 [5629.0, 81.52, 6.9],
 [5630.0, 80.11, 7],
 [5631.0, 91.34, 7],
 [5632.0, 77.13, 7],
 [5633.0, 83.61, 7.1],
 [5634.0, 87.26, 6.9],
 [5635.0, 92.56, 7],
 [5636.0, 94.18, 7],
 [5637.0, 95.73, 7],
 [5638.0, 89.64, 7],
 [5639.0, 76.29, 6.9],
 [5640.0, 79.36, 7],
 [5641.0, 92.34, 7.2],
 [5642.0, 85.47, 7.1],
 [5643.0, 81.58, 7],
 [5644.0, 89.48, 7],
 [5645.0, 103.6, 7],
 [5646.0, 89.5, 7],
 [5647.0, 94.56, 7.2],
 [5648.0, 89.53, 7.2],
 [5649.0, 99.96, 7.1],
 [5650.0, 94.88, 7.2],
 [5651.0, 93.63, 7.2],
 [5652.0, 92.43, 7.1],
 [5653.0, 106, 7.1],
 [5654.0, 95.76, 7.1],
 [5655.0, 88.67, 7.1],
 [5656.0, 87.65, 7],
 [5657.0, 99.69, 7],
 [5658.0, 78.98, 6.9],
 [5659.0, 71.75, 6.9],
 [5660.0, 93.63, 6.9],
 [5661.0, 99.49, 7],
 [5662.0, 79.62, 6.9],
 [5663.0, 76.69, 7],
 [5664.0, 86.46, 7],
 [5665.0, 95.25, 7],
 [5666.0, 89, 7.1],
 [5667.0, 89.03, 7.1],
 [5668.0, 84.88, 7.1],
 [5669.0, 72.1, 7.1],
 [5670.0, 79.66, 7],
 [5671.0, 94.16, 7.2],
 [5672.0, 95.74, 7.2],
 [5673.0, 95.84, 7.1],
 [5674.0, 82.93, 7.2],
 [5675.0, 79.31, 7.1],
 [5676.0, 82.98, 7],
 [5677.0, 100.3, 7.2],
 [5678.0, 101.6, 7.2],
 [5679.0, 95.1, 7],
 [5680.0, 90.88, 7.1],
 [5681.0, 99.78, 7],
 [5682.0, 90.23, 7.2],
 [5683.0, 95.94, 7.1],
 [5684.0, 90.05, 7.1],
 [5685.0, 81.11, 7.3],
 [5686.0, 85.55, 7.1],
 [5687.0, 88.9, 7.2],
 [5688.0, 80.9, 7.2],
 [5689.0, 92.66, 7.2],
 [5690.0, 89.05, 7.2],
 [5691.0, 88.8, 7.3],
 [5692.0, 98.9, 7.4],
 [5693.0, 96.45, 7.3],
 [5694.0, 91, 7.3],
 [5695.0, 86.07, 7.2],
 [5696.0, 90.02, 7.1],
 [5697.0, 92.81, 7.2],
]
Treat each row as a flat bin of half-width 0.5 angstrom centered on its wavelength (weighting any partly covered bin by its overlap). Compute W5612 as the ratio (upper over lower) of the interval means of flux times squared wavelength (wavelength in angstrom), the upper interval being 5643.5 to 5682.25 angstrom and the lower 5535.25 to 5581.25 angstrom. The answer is 1.11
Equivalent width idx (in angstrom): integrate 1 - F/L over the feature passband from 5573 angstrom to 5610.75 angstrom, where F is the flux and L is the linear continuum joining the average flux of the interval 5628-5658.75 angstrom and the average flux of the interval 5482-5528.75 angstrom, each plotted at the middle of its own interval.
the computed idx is 3.0 angstrom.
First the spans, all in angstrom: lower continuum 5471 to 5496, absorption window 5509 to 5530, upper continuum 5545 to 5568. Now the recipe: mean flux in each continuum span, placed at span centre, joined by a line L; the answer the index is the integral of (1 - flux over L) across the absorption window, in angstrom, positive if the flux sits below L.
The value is 1.1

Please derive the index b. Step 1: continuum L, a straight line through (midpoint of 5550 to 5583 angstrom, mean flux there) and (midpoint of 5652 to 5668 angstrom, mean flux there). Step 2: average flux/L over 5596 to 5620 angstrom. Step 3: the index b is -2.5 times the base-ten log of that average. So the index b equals 0.13 mag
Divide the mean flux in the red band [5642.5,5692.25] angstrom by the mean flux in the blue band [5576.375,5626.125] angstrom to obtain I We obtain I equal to 1.15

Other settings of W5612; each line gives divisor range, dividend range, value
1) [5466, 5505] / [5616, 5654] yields 1.14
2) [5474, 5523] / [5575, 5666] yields 1.09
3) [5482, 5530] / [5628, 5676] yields 1.17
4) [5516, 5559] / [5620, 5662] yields 1.09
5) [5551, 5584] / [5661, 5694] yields 1.11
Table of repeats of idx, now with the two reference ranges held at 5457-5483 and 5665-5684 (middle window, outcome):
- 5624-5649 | 0.4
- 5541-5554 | -0.5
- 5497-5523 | 0.2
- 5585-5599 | 1.7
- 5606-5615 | 0.2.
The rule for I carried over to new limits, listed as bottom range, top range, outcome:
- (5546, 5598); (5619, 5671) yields 1.06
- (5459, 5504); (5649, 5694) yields 1.15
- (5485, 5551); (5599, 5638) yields 1.00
